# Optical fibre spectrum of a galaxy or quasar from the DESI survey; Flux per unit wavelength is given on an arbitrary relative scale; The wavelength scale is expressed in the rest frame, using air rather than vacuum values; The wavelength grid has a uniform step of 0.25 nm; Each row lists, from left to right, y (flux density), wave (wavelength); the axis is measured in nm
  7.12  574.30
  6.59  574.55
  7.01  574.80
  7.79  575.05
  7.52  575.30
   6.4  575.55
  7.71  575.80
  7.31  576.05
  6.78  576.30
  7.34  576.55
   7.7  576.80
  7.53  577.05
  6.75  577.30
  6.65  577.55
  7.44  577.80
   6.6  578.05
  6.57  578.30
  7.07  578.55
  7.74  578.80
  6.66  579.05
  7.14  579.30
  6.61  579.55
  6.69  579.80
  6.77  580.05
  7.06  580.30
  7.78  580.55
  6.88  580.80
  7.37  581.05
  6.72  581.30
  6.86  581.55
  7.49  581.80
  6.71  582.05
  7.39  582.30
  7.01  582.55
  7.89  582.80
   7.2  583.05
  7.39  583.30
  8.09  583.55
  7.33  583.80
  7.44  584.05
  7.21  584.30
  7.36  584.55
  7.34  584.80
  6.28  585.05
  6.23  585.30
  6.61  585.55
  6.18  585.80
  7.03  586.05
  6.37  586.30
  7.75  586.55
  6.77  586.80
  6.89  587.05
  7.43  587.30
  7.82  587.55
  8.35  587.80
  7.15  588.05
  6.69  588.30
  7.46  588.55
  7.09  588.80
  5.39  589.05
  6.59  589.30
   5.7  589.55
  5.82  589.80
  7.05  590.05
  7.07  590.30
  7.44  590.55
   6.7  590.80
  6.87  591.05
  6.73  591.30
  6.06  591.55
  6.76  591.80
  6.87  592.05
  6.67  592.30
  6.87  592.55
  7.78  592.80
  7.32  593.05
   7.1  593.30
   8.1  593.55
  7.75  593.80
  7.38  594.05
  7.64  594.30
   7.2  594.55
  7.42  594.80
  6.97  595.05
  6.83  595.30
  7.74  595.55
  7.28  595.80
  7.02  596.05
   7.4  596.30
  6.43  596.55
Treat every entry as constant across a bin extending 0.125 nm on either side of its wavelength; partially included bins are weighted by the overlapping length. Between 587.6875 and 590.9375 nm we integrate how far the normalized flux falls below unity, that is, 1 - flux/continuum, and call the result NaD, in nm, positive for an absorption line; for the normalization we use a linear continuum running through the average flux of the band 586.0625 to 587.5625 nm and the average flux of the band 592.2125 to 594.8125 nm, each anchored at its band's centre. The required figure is 0.19 nm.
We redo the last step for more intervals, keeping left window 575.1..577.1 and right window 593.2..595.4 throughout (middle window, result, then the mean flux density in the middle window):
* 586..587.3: 0.06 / 7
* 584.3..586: 0.14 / 6.72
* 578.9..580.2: 0.09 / 6.8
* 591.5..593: 0.10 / 6.9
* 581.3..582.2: 0.04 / 6.99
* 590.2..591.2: 0.05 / 7.01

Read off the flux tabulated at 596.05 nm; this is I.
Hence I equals 7.02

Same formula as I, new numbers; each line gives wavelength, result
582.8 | 7.89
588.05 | 7.15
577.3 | 6.75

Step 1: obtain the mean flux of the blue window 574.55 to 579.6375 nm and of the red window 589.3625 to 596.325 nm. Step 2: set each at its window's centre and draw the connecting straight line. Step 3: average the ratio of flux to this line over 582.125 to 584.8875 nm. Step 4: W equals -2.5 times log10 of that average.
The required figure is -0.05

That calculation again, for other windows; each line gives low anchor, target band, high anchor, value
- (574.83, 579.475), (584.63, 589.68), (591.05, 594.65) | 0.04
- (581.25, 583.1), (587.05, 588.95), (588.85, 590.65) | -0.12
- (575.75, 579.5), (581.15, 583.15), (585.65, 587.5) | -0.02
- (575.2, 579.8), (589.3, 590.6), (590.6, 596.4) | 0.09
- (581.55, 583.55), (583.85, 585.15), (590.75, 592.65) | 0.00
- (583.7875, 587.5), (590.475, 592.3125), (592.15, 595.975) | 0.07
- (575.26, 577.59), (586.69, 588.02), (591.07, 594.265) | -0.04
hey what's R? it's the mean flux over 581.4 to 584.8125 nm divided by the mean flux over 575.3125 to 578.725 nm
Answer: 1.03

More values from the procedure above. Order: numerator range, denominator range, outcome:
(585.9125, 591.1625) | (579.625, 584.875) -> 0.96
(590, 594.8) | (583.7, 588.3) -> 1.01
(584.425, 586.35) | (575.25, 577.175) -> 0.92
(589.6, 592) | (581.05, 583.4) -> 0.93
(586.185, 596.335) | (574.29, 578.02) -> 0.98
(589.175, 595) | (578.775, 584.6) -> 0.97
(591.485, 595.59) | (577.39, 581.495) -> 1.03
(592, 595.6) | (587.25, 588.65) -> 0.98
